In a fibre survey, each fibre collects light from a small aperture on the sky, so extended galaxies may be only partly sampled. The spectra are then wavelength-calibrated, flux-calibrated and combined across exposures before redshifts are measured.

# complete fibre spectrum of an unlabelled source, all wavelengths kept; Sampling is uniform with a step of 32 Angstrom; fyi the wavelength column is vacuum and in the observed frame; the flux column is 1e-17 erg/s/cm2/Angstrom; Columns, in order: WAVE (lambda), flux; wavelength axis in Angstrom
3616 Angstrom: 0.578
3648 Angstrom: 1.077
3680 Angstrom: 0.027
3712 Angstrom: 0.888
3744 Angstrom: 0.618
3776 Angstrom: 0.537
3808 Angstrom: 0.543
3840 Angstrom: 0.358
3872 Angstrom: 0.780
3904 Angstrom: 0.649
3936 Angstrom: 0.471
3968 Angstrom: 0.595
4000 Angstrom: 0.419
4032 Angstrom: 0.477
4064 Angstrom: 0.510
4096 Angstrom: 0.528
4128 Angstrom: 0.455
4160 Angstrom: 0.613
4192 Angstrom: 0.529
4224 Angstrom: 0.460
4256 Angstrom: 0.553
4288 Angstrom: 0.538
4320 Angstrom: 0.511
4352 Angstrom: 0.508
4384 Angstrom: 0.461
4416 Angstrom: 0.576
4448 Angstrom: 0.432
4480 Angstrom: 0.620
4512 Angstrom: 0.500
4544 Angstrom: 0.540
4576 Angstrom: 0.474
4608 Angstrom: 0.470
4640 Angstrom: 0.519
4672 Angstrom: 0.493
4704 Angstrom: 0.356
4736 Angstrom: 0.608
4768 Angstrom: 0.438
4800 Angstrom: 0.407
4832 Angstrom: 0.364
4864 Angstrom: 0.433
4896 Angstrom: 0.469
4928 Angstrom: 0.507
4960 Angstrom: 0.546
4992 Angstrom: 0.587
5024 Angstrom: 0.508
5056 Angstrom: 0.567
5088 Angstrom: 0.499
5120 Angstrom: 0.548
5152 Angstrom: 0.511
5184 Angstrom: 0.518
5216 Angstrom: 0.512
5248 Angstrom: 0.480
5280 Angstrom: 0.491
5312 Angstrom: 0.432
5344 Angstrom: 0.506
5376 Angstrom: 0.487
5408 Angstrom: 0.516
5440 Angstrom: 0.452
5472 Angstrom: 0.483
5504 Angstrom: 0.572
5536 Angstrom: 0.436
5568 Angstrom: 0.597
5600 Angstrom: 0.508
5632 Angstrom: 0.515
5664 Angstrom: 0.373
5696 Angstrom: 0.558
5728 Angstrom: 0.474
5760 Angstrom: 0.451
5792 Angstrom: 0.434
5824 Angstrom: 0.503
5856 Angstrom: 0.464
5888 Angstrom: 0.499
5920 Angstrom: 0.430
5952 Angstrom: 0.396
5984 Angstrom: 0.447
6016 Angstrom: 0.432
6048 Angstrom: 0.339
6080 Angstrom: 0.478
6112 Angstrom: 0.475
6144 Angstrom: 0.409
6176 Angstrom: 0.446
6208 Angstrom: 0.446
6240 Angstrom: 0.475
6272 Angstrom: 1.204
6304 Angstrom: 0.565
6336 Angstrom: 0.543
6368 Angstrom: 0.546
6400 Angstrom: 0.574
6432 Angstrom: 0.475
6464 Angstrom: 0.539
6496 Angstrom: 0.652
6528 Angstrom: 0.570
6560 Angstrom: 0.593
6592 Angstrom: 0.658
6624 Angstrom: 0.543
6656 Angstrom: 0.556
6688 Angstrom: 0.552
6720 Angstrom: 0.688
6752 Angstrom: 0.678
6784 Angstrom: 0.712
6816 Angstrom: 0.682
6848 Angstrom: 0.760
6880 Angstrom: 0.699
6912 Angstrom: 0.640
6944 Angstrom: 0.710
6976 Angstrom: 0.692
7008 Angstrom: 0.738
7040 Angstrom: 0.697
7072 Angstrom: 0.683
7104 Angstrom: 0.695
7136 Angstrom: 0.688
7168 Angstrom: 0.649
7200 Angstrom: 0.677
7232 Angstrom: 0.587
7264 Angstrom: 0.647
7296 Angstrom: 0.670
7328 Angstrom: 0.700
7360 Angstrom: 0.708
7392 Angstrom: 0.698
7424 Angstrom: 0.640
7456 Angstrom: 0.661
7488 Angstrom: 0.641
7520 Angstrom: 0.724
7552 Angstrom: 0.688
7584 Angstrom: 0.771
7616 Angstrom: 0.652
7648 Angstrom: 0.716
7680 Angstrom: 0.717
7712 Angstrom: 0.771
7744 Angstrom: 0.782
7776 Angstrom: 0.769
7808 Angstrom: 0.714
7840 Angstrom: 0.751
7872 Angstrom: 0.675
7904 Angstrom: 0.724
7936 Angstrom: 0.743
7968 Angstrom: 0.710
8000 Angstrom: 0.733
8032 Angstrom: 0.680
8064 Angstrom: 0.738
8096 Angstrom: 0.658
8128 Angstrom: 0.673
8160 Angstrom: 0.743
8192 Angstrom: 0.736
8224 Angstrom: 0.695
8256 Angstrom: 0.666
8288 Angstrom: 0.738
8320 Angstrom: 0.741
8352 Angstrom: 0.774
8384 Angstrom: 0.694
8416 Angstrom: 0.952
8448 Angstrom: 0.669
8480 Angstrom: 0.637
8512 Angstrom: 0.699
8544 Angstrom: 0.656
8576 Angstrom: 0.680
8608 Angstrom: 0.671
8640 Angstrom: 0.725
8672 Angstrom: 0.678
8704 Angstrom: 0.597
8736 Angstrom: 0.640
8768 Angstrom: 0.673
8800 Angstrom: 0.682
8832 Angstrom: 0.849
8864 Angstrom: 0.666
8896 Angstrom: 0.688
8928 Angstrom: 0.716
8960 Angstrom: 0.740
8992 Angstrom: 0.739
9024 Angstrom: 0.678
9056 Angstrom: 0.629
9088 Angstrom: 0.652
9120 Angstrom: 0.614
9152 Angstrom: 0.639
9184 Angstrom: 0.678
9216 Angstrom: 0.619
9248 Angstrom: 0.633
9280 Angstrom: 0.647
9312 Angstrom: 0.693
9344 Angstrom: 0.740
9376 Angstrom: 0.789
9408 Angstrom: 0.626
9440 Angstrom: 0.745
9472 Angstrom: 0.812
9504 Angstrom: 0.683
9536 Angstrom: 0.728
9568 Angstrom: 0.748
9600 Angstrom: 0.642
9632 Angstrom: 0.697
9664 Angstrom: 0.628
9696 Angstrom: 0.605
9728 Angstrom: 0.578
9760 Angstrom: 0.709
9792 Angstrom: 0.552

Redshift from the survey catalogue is 0.68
